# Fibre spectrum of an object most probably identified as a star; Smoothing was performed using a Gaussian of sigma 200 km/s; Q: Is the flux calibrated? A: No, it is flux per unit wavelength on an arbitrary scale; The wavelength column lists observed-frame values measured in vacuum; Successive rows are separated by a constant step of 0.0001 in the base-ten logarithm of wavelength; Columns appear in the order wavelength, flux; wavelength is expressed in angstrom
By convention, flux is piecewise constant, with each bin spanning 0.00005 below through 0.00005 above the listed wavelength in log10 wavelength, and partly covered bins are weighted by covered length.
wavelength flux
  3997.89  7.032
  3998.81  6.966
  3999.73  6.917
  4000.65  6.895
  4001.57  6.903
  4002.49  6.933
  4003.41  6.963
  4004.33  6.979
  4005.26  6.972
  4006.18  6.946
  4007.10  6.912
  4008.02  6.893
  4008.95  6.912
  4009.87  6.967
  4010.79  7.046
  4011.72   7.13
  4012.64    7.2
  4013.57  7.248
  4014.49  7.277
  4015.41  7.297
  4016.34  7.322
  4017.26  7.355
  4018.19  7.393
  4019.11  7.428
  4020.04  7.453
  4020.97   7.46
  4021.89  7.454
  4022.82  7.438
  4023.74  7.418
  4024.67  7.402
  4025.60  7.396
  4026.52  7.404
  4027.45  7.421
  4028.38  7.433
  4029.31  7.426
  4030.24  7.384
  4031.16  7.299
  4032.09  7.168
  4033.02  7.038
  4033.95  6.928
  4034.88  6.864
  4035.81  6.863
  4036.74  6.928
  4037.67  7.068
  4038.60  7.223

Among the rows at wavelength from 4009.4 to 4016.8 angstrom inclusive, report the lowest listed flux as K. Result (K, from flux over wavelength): 6.967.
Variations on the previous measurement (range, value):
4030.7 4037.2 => 6.863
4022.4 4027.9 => 7.396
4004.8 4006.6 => 6.946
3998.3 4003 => 6.895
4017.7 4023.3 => 7.393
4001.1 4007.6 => 6.903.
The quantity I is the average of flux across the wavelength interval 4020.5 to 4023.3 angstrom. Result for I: 7.46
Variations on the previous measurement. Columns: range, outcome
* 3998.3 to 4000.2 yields 6.95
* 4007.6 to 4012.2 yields 6.99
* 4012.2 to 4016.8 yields 7.27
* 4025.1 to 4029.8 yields 7.41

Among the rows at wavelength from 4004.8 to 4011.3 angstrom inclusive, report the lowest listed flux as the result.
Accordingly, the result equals 6.893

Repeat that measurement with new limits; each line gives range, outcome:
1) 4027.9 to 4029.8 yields 7.426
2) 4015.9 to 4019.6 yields 7.322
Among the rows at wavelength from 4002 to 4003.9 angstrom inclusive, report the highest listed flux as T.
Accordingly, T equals 6.963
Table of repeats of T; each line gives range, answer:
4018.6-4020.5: 7.453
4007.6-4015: 7.277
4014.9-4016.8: 7.322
